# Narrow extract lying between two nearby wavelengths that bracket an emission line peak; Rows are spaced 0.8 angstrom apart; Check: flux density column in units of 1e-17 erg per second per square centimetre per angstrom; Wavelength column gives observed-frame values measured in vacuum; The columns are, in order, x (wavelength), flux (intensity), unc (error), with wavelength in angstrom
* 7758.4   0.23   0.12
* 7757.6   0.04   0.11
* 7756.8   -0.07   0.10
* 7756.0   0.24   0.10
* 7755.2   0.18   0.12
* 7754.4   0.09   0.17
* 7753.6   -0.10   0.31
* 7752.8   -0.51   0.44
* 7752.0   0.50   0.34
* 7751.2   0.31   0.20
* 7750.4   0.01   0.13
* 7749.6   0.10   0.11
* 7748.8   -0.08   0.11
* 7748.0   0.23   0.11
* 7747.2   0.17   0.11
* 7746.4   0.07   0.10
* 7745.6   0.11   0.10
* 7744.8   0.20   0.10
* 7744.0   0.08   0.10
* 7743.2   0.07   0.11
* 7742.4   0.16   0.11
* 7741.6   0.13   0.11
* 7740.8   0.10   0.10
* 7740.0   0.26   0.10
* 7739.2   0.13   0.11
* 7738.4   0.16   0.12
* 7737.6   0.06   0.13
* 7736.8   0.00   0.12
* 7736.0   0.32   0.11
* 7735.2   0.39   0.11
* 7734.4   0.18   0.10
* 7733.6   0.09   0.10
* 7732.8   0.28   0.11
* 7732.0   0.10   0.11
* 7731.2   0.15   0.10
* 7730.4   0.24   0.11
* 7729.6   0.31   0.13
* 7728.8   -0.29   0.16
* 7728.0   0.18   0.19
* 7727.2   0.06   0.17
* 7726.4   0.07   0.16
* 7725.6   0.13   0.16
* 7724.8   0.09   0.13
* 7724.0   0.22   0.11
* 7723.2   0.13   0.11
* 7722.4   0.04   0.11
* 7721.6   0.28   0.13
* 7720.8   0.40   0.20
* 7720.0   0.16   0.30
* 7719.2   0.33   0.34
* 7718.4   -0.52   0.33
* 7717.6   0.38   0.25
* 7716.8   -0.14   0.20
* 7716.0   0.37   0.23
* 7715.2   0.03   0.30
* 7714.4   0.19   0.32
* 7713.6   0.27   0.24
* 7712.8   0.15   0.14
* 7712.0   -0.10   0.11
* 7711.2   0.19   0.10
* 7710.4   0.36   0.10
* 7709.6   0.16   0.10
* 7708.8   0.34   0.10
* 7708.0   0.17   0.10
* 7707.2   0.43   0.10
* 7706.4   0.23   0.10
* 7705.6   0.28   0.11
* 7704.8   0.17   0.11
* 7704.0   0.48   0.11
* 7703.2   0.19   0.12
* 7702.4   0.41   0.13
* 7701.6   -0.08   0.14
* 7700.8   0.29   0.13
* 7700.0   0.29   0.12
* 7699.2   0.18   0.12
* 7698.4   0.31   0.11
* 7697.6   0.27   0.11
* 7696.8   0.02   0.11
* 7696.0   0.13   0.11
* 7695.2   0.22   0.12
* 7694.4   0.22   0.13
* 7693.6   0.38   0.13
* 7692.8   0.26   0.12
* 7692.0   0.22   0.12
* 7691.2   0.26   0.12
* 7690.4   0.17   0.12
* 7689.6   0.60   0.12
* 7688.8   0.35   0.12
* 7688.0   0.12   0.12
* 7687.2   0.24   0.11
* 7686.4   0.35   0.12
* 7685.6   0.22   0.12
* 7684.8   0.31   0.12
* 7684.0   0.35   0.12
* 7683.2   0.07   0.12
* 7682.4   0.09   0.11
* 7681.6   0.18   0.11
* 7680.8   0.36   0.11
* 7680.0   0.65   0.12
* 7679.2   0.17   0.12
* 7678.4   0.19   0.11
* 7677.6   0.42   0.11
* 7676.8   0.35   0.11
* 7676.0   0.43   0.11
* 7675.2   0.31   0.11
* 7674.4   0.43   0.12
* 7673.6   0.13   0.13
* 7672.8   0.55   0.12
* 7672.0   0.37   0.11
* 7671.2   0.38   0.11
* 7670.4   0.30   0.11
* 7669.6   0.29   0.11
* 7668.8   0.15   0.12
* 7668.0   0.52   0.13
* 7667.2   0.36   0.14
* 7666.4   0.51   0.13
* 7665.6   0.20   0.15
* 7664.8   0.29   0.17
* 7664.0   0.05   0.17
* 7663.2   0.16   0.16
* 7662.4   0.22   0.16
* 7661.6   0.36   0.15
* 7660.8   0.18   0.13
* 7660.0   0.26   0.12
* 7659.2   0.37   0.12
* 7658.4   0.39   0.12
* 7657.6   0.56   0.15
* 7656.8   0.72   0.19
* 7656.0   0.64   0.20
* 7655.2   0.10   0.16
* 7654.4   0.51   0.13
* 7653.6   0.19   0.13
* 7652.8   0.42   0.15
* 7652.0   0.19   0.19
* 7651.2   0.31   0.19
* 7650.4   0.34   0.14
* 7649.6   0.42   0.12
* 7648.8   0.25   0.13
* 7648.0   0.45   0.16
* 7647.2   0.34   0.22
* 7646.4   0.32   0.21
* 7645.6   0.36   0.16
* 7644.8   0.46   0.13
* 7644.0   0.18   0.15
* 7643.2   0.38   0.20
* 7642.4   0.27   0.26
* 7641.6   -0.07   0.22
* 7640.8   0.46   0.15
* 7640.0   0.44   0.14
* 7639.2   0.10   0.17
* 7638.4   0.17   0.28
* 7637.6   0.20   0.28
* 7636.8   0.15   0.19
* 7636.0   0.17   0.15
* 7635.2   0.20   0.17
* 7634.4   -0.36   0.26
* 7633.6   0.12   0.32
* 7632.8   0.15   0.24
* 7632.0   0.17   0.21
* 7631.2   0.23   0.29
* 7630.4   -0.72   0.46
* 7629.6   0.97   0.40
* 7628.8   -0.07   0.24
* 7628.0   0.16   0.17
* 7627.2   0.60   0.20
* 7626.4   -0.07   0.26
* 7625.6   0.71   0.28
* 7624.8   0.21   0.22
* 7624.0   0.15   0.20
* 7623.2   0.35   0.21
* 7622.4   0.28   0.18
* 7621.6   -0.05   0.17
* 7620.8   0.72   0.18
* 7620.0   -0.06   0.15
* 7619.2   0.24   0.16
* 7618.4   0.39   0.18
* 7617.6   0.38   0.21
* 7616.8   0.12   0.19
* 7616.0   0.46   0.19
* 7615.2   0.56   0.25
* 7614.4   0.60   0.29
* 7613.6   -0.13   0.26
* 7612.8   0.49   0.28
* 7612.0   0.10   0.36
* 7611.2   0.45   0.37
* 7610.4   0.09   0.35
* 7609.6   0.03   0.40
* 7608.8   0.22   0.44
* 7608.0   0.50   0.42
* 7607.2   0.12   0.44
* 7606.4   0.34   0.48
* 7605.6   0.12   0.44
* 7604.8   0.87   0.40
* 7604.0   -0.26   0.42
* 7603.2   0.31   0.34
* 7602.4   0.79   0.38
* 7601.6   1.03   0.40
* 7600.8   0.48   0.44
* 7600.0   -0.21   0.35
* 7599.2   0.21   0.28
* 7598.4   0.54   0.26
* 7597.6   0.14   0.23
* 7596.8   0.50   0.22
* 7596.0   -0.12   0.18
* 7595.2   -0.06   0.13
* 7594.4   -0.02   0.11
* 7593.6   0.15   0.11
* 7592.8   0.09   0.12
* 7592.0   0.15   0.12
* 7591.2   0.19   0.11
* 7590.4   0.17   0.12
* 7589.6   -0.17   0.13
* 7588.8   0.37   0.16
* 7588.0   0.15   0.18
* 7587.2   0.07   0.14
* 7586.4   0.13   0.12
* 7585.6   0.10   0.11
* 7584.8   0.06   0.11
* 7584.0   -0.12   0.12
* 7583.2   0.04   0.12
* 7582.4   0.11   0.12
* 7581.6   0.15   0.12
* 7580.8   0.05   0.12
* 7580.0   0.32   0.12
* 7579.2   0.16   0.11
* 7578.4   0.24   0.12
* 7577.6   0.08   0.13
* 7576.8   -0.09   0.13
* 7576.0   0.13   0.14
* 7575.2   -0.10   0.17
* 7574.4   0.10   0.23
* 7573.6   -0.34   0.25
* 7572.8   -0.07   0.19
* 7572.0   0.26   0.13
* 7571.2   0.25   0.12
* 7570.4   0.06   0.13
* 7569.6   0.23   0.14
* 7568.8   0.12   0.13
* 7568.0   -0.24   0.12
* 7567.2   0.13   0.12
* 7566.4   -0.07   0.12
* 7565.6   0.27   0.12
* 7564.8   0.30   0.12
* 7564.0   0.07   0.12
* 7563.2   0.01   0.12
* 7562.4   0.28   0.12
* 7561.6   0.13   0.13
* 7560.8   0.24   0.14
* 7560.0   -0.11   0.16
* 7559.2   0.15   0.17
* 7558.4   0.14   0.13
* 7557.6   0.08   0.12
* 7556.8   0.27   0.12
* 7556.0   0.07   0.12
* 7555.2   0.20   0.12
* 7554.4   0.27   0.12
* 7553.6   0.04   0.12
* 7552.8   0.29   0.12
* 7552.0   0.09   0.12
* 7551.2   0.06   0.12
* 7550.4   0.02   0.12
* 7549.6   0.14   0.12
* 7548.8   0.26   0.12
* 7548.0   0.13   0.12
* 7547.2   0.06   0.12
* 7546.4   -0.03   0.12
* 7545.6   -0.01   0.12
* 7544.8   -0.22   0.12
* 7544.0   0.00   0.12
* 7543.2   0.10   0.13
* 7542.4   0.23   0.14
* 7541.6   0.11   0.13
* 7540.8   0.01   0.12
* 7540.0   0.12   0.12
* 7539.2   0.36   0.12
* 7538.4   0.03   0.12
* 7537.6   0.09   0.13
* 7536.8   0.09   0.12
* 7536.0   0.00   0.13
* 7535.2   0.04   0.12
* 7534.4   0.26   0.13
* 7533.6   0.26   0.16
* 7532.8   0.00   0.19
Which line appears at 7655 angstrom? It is Mg II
